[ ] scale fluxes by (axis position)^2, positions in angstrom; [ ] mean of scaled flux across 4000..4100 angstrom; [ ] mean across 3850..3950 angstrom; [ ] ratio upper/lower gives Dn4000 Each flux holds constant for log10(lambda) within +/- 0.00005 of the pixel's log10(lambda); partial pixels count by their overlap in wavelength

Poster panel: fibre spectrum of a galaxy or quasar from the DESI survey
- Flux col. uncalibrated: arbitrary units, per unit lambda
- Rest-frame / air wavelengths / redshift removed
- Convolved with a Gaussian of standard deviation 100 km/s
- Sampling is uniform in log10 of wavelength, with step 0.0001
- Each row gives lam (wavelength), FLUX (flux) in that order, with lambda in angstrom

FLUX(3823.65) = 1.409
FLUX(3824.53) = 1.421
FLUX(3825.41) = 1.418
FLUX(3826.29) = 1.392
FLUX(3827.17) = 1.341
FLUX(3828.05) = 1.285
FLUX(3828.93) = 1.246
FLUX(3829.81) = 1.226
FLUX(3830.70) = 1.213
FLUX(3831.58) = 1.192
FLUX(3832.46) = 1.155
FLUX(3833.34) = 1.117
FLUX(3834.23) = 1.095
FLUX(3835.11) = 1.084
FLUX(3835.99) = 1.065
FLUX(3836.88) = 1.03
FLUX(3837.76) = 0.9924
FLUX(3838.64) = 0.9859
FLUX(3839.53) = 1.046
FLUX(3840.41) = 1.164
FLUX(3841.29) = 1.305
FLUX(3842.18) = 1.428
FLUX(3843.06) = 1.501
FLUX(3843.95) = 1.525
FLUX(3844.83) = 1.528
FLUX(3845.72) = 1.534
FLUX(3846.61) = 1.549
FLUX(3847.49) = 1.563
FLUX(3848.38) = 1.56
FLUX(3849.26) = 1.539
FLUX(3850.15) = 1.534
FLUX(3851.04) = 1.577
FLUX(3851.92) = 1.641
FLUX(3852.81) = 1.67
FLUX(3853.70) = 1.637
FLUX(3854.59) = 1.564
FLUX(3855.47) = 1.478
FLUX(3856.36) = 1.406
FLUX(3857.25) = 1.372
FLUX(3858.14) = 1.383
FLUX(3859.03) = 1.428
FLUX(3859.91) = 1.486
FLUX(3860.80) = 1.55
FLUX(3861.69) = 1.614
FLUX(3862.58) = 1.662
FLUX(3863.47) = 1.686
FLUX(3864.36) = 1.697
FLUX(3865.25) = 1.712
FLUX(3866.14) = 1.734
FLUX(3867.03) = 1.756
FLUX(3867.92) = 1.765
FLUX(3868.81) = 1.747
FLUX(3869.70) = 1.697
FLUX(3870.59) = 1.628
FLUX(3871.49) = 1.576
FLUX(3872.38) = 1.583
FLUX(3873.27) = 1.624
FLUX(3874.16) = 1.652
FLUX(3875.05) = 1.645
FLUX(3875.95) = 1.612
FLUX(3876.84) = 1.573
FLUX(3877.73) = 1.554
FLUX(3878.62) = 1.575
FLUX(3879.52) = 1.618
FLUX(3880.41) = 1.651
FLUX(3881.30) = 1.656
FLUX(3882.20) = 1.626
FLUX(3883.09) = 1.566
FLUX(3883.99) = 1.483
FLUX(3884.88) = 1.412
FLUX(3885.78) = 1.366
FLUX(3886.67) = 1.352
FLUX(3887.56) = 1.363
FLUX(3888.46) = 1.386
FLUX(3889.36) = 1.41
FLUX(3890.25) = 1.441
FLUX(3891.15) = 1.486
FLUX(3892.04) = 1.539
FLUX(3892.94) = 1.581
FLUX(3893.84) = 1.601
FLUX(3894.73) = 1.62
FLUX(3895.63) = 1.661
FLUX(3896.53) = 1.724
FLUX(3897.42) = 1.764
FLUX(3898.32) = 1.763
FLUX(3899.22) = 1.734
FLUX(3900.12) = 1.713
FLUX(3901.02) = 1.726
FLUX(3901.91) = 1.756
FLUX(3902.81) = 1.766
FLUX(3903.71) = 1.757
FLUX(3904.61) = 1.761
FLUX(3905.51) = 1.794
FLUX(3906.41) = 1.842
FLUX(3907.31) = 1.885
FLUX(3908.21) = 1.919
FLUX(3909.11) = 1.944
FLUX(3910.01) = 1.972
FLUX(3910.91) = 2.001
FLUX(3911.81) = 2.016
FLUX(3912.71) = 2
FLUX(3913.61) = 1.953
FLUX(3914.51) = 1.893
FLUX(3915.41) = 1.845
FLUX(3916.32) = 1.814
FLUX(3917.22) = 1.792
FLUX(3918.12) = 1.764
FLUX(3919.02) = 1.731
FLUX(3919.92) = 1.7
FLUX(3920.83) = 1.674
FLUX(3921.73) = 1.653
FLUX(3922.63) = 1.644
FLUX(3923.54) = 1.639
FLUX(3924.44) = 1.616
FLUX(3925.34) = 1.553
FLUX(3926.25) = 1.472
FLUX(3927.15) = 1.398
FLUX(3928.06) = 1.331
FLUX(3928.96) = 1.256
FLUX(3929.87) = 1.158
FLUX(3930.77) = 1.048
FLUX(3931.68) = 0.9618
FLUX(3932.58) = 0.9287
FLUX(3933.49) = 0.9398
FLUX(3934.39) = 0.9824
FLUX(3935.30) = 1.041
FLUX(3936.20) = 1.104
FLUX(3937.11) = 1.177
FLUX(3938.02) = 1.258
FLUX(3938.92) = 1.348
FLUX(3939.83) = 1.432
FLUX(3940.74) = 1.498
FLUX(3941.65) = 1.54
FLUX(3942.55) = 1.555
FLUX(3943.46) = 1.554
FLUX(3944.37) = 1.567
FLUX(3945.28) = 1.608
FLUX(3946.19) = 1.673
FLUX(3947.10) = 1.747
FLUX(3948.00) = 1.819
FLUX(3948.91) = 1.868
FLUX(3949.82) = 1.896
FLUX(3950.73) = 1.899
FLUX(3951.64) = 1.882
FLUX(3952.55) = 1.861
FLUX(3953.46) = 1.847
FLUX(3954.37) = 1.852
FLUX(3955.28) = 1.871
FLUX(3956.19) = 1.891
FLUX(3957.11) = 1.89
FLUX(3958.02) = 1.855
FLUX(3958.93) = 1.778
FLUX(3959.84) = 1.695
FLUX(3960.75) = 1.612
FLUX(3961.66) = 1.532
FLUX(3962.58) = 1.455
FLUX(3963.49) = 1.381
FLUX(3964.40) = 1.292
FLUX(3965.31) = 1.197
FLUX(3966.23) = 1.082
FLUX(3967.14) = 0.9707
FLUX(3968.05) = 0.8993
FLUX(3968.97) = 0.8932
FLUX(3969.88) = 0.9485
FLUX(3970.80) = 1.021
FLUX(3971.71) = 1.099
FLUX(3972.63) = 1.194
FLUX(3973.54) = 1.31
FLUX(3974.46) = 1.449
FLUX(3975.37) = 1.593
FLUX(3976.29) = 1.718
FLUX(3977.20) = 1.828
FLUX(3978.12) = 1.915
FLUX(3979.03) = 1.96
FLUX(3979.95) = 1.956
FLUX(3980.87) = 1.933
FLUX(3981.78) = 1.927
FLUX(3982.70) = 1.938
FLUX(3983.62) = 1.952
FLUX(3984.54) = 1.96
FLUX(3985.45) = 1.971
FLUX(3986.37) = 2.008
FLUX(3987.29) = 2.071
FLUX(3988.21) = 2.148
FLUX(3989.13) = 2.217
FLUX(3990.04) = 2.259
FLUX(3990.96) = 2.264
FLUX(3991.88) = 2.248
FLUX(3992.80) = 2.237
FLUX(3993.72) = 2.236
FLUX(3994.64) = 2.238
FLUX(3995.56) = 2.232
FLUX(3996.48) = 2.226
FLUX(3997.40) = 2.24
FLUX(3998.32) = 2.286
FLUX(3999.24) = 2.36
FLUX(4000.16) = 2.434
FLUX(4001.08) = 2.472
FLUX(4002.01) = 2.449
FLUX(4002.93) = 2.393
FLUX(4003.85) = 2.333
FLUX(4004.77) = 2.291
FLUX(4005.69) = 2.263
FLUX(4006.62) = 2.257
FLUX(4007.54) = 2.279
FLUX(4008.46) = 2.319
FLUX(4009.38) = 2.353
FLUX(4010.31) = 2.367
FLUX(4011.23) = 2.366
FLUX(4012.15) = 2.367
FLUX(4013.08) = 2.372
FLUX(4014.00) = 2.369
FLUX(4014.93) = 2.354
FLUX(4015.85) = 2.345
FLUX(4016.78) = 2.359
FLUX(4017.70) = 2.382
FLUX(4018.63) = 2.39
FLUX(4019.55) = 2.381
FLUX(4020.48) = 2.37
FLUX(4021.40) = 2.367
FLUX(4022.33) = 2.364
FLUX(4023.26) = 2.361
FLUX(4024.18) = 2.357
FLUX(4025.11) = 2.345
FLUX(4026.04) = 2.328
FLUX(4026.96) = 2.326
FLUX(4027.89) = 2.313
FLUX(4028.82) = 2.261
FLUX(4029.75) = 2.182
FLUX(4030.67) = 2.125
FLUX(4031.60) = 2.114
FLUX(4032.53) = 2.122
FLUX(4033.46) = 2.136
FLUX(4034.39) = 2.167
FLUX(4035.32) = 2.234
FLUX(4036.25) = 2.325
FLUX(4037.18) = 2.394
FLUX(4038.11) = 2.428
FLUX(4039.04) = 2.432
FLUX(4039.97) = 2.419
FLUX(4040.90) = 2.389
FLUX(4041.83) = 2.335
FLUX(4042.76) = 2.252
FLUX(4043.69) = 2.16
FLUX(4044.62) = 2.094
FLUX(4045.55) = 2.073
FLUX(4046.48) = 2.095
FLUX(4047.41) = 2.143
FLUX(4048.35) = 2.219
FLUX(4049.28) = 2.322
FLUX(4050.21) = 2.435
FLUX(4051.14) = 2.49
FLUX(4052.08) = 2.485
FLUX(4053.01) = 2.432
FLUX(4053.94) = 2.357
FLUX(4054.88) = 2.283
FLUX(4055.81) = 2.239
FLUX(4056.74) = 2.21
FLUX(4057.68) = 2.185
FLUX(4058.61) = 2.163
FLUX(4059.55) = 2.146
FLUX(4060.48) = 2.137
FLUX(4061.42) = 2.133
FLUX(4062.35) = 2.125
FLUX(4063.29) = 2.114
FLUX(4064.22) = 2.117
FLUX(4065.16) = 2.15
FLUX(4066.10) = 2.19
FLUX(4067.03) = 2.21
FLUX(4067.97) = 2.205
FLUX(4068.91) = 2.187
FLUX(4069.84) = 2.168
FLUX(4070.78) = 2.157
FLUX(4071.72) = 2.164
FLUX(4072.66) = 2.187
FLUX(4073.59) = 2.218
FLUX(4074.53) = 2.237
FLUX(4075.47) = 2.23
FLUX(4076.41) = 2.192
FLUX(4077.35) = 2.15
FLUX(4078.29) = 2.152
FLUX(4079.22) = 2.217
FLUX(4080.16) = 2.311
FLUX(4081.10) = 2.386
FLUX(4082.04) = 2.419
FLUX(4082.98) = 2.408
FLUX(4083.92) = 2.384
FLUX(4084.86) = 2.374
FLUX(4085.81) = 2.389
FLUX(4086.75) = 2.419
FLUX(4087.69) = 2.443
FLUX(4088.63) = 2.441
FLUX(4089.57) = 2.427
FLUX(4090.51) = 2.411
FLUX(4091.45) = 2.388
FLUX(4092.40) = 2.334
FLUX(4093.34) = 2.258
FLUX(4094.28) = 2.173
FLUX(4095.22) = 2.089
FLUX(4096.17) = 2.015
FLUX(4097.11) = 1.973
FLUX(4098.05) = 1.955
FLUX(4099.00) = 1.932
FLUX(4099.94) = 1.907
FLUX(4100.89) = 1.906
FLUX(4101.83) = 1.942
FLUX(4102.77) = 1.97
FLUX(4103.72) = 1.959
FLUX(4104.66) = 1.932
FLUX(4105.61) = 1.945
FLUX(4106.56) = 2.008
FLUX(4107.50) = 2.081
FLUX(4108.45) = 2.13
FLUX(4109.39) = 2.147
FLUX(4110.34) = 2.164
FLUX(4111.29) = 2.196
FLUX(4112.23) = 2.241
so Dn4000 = 1.54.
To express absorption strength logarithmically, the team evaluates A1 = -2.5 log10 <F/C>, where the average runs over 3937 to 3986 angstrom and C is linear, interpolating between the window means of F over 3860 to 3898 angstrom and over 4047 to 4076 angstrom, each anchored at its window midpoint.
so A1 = 0.18 mag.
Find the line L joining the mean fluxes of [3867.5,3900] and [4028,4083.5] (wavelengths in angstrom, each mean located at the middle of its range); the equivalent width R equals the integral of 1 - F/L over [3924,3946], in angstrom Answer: 5.8 angstrom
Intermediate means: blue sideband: 1.59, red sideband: 2.24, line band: 1.31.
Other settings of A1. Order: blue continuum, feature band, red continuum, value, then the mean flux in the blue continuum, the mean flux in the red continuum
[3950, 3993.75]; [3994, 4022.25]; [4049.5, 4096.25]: -0.223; 1.7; 2.27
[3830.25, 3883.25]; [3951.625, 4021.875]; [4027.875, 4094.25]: 0.019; 1.49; 2.26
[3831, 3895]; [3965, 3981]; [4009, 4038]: 0.435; 1.48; 2.31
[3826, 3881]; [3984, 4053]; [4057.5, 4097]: -0.125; 1.47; 2.24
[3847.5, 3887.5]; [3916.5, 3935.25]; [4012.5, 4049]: 0.282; 1.58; 2.29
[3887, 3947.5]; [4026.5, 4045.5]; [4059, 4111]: -0.130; 1.58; 2.18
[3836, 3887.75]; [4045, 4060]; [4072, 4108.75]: -0.095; 1.52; 2.19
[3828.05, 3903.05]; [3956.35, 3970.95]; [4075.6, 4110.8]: 0.299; 1.5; 2.18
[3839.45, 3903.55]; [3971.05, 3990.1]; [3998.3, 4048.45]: 0.161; 1.57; 2.31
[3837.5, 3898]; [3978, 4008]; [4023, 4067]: -0.072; 1.54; 2.25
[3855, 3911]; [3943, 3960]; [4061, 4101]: 0.024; 1.63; 2.22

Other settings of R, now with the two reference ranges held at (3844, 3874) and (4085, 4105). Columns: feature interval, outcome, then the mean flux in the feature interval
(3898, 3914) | -1.37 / 1.85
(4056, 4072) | -0.60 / 2.16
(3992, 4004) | -2.43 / 2.32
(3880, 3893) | 1.35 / 1.48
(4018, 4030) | -2.11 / 2.34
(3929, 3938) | 3.62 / 1.06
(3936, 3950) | 1.97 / 1.54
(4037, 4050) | -1.49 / 2.27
